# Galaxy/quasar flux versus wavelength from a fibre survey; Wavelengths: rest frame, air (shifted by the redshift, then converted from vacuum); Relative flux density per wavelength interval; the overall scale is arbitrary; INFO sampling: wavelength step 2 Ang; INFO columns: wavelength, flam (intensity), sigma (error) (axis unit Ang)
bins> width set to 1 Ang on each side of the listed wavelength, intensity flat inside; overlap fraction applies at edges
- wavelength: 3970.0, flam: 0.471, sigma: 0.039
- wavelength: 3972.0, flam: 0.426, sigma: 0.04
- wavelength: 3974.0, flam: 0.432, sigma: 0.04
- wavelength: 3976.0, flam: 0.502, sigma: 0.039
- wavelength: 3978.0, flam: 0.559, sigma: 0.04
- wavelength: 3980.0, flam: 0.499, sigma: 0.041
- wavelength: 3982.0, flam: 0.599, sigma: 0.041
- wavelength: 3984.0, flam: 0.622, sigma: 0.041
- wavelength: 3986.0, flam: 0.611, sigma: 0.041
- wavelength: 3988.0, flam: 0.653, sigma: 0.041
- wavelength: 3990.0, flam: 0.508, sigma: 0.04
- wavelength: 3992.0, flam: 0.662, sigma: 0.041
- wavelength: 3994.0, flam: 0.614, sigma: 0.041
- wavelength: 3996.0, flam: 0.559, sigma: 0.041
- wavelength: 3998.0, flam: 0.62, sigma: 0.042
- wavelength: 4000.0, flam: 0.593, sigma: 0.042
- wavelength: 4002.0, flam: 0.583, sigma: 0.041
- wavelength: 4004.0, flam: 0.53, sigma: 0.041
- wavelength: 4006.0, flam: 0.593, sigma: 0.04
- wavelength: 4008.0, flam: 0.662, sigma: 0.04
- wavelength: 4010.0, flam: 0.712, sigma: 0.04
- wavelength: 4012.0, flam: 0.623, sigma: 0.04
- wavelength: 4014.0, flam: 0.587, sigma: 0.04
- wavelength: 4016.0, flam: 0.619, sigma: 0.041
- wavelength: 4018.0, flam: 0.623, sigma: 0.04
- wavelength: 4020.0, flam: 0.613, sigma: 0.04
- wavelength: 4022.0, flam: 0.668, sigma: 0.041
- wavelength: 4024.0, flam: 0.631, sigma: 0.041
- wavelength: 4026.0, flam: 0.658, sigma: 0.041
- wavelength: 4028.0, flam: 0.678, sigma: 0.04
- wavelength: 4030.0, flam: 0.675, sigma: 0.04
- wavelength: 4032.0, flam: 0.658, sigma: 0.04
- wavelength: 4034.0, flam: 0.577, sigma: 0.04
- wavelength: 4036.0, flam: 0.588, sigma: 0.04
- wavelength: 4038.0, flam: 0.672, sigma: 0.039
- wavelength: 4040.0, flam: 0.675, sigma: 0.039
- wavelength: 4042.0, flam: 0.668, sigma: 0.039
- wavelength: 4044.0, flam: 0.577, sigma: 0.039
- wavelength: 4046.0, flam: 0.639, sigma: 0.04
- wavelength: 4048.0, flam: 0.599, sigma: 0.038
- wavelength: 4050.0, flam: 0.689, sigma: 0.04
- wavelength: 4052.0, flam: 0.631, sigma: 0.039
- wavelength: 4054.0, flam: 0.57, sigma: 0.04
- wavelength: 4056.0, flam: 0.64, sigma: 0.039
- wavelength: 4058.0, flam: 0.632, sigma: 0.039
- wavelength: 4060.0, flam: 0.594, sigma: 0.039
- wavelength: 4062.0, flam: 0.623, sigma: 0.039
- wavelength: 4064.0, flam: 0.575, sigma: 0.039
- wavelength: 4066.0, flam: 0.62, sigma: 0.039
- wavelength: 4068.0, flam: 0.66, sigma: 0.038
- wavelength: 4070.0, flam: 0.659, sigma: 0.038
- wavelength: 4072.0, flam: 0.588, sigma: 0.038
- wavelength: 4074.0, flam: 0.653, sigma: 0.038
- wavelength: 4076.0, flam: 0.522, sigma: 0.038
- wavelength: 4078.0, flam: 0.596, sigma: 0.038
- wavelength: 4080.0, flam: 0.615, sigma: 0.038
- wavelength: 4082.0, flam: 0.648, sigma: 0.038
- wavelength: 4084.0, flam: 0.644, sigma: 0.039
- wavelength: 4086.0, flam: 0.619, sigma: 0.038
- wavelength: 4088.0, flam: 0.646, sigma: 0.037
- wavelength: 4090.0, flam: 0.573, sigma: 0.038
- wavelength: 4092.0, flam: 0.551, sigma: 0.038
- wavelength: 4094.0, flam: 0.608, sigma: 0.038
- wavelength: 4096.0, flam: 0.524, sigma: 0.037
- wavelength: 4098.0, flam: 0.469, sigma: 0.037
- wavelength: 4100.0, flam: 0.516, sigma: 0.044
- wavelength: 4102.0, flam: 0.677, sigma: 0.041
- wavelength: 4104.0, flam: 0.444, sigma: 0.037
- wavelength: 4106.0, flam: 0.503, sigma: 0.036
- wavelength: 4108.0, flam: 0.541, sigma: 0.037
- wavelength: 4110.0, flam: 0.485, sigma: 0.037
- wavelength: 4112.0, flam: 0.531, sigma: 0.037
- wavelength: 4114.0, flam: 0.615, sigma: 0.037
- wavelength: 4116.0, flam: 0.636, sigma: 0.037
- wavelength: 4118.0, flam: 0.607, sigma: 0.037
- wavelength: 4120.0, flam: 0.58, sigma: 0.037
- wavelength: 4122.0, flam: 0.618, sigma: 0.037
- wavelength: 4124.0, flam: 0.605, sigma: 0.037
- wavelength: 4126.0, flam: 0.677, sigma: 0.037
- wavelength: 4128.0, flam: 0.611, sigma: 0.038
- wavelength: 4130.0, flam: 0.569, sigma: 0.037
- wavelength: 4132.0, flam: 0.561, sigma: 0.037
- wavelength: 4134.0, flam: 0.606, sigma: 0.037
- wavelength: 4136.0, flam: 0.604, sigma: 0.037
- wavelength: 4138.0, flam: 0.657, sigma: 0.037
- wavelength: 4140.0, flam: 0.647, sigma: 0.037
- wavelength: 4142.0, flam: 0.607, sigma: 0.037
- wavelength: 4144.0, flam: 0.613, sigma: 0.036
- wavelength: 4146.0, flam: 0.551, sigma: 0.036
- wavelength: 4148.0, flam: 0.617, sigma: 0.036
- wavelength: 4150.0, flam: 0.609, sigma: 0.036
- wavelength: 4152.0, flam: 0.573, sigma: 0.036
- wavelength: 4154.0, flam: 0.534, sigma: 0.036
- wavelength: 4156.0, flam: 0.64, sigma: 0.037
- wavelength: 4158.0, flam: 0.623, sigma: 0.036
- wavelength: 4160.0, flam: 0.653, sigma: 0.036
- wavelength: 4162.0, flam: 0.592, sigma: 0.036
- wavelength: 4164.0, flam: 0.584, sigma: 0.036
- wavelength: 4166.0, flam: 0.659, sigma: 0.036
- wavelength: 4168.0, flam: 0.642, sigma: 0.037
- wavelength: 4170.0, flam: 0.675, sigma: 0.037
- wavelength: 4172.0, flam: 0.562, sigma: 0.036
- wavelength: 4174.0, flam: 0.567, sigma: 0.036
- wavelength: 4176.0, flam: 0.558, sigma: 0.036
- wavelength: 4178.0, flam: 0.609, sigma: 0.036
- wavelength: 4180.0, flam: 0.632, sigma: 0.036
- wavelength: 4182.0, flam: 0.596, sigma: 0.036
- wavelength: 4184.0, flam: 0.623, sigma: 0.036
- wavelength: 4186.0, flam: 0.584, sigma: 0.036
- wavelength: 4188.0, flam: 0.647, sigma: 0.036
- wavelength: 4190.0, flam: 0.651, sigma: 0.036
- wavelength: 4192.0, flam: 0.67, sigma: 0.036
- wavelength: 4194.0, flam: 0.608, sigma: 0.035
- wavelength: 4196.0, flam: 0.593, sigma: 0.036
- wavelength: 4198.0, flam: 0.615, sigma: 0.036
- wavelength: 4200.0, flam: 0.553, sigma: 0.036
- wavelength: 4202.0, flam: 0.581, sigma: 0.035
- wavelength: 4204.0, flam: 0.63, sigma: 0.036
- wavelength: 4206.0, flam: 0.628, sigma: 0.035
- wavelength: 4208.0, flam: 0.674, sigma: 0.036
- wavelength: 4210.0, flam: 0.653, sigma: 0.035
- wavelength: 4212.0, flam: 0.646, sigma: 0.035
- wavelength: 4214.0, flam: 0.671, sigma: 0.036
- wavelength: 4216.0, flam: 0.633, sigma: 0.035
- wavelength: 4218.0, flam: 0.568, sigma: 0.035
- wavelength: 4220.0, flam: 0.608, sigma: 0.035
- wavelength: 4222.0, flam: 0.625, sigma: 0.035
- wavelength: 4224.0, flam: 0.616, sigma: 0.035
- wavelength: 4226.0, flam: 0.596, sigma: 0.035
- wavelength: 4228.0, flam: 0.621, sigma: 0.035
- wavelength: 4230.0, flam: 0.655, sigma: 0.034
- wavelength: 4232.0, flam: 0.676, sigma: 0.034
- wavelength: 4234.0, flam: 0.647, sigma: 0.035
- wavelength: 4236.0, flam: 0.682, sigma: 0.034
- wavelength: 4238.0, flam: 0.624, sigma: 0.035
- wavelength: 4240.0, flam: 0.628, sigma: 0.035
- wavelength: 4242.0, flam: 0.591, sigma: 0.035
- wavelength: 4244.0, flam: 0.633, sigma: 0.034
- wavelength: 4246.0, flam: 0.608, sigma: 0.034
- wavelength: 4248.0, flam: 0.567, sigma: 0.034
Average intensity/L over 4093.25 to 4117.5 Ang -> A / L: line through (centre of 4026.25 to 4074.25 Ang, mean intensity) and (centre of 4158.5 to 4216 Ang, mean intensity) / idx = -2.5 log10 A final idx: 0.15 mag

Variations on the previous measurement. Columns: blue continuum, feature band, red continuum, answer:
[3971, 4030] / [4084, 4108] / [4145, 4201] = 0.08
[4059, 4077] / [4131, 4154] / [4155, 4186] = 0.02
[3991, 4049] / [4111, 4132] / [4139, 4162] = 0.01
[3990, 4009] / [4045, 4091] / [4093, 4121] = -0.09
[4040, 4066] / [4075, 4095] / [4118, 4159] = 0.02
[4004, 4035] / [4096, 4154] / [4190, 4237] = 0.09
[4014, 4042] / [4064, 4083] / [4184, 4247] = 0.04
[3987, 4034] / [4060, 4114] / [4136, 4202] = 0.06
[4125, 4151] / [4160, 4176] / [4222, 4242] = 0.01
